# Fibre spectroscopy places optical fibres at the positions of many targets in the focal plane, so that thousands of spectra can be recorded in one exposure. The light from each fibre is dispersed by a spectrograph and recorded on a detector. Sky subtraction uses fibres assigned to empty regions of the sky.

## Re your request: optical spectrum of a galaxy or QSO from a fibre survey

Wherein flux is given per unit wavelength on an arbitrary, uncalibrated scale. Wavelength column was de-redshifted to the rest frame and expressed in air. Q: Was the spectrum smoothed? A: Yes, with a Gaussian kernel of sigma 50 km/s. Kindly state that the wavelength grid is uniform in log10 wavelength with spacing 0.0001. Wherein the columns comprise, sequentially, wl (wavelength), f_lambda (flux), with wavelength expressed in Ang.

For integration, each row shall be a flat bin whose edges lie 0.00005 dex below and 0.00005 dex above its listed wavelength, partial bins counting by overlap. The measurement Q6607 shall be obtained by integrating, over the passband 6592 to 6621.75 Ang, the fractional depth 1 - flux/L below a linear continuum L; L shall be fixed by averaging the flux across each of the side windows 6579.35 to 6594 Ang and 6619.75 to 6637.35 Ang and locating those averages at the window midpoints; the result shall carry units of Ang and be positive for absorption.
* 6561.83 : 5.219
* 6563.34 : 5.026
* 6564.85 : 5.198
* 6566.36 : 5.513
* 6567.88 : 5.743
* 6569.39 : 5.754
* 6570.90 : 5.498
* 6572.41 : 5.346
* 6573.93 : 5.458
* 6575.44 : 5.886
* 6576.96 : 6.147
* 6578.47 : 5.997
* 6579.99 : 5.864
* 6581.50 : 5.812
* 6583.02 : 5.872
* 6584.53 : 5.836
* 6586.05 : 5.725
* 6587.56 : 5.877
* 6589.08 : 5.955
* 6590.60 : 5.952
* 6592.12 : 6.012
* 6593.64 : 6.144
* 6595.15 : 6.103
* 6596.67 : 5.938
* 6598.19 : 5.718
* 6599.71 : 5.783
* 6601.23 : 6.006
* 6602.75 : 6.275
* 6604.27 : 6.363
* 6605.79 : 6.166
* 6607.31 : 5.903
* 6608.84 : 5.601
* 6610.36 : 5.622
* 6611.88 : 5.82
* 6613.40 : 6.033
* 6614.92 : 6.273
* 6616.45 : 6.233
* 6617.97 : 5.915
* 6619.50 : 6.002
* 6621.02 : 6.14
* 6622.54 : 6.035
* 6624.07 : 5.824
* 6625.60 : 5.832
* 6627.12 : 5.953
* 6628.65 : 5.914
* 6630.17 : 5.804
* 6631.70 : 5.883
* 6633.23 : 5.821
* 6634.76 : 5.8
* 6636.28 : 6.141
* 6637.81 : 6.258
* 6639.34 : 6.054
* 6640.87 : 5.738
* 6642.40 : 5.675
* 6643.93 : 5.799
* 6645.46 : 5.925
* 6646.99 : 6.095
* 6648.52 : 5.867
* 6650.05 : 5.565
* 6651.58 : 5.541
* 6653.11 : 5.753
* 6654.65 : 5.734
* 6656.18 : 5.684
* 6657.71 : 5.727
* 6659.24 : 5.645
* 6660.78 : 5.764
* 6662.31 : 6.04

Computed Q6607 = -0.4 Ang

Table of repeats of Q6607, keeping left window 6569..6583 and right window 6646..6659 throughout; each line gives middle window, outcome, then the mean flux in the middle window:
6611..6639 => -1.12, 5.98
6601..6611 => -0.42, 5.99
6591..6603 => -0.48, 5.98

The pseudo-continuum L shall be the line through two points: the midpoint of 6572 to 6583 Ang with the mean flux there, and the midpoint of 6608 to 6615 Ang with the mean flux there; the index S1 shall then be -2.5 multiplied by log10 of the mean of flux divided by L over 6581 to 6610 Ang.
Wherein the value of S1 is -0.02 mag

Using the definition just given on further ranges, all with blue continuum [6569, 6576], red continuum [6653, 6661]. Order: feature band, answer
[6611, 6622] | -0.077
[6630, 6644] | -0.043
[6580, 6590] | -0.049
